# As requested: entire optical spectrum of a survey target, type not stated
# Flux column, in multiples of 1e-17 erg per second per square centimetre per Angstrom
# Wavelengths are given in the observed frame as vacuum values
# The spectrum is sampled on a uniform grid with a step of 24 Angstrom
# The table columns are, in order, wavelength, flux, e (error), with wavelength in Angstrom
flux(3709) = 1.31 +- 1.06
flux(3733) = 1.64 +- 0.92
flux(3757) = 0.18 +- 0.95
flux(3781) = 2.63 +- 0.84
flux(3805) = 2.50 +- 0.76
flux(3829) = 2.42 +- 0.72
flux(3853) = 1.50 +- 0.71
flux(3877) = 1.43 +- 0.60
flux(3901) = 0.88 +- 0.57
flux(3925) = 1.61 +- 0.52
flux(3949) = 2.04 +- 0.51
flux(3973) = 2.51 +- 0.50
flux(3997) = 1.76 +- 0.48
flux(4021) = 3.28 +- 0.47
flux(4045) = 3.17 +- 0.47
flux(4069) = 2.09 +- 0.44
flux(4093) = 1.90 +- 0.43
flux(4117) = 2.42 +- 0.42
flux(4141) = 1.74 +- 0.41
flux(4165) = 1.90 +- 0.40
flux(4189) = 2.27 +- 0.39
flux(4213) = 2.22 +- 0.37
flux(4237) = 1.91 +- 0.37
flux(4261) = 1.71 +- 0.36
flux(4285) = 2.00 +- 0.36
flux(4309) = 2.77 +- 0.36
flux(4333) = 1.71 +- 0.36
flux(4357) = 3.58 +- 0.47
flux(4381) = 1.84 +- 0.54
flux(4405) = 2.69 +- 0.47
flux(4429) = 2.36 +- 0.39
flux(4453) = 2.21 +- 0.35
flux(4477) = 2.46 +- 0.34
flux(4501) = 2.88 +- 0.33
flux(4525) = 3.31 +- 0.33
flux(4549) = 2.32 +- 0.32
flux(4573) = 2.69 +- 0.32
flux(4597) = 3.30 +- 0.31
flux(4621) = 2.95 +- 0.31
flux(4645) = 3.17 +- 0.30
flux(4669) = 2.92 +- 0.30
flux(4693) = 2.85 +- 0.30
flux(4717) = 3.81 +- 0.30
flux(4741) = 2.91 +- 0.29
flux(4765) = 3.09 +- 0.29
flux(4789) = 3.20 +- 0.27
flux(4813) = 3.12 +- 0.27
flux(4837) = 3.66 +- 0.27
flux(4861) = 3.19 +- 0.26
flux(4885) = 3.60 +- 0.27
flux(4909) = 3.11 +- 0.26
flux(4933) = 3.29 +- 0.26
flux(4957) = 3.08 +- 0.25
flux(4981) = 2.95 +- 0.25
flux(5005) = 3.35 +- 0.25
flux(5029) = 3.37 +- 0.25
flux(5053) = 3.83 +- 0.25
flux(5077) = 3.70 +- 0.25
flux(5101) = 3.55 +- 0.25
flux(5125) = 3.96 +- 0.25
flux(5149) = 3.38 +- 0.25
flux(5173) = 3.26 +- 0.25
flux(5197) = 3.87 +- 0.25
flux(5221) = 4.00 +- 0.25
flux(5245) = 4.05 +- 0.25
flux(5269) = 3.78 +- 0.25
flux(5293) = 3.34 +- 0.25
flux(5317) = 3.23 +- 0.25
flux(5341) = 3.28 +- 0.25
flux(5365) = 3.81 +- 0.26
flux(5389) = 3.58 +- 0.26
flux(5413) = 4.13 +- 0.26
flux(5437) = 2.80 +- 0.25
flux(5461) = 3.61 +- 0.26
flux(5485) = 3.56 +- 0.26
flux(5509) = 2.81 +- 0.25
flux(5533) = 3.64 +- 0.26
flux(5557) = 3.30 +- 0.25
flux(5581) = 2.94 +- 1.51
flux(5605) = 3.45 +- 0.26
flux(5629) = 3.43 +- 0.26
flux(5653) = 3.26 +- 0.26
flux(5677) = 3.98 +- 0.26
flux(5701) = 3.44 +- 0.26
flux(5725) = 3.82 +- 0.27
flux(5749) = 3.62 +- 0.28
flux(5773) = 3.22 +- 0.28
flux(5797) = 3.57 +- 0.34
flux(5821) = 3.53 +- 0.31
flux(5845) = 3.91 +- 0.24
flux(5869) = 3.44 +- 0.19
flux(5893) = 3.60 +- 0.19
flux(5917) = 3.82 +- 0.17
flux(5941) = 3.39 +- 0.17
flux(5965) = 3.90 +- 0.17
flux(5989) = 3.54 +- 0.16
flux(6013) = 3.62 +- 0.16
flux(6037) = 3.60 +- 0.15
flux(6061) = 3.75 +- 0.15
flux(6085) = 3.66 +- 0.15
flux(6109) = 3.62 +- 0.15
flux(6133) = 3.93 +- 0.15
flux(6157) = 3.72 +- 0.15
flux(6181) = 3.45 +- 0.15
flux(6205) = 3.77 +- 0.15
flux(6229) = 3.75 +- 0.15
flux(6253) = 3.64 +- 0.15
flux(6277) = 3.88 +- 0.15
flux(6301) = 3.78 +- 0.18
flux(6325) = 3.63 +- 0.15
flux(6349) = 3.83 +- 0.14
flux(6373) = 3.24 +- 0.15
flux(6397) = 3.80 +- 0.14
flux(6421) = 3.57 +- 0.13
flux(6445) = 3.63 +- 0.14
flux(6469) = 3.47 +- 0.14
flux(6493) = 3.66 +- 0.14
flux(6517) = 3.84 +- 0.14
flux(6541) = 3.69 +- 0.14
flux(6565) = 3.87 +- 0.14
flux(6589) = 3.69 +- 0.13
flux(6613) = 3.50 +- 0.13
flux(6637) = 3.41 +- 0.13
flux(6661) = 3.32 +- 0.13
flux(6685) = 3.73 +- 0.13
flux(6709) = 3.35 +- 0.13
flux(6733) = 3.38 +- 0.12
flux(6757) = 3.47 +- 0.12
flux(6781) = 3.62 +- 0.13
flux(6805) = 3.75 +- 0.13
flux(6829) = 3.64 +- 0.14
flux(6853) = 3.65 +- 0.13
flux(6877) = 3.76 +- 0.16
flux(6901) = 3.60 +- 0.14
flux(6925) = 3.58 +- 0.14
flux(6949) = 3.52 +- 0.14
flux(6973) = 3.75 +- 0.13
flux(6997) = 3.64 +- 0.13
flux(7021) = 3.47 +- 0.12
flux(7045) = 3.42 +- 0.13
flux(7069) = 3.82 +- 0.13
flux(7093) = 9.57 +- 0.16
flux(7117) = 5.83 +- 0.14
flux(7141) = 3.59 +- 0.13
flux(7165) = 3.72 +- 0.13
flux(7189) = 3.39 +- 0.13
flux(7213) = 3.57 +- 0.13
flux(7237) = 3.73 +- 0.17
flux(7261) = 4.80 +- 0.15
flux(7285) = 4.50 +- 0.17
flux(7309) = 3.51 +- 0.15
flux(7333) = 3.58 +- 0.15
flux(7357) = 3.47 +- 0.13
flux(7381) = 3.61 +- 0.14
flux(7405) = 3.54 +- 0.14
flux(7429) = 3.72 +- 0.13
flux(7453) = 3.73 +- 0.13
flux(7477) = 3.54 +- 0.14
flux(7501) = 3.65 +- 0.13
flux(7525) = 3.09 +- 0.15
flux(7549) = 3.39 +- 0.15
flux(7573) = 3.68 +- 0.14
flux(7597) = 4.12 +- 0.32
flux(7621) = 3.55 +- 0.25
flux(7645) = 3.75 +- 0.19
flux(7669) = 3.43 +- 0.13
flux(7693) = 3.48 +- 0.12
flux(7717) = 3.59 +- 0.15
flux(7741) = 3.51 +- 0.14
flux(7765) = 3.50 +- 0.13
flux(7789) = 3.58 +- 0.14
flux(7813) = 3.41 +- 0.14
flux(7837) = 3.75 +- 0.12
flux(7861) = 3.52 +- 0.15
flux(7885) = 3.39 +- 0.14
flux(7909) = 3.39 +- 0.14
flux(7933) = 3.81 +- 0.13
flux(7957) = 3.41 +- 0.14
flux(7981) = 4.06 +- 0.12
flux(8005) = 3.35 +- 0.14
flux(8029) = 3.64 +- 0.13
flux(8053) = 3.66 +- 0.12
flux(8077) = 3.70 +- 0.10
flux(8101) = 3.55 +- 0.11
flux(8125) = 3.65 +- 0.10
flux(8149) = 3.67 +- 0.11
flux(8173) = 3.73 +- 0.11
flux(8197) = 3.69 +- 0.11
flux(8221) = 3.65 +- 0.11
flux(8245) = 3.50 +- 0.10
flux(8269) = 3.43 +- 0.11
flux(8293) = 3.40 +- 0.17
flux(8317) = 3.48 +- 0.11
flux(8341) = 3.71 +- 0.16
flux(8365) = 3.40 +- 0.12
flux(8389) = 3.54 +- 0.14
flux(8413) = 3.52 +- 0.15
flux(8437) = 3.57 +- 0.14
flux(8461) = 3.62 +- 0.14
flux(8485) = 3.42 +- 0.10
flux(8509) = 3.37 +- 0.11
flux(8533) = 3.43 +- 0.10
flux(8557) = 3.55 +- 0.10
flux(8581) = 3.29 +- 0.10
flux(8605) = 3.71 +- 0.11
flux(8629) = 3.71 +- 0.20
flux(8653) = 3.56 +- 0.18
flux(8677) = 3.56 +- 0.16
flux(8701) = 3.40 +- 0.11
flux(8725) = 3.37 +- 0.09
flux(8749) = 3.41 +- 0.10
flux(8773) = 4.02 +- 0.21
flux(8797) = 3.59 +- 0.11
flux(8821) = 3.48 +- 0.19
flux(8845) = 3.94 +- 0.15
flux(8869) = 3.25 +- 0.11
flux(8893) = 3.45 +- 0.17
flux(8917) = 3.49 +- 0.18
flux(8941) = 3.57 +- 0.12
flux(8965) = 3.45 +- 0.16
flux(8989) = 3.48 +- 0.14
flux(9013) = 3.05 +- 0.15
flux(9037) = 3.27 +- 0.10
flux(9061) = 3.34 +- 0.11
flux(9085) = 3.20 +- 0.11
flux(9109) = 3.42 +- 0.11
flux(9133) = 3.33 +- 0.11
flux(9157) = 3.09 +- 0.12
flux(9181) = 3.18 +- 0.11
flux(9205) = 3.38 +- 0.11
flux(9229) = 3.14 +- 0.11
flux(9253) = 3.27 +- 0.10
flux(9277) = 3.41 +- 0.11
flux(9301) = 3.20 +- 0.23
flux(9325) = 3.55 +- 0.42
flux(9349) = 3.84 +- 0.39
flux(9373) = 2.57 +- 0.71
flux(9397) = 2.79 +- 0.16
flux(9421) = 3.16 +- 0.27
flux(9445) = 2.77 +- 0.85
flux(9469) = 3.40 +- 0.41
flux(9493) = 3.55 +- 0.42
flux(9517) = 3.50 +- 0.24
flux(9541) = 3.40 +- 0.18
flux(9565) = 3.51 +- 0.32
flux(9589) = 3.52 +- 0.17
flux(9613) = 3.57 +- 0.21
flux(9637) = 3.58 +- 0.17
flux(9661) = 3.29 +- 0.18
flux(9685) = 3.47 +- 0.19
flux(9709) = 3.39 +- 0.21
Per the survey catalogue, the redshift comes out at 0.081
